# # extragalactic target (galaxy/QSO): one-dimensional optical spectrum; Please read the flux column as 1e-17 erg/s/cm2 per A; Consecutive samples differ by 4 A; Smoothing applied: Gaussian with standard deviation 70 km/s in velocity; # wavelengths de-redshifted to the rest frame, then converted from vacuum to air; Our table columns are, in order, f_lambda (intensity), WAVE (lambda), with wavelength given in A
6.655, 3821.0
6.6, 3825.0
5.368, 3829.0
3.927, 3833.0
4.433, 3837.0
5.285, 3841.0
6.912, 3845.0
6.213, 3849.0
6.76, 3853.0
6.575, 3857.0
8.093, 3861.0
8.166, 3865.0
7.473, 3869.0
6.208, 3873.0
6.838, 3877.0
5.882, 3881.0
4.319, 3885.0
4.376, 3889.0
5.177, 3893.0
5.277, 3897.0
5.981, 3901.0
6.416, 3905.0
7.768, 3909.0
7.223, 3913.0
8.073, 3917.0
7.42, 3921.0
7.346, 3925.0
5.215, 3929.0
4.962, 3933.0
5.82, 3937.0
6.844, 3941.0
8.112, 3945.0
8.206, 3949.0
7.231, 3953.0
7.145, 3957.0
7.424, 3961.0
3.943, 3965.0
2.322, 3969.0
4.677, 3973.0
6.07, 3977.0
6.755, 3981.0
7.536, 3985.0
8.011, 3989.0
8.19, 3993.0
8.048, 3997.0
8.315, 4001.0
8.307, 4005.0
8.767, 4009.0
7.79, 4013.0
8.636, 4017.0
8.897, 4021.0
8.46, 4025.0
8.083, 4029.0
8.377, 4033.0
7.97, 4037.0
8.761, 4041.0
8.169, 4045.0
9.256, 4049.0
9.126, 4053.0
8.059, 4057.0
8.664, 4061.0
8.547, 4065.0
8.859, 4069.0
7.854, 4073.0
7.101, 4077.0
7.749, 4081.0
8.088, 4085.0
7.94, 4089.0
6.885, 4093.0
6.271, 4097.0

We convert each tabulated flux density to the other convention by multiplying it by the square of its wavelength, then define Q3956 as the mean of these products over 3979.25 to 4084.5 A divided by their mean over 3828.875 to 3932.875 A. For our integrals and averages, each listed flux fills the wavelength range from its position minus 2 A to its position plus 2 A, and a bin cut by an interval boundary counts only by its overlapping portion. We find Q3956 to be 1.4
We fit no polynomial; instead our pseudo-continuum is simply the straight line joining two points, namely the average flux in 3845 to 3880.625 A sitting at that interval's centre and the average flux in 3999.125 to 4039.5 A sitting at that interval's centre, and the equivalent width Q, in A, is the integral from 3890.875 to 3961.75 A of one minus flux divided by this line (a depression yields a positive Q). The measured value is 7.6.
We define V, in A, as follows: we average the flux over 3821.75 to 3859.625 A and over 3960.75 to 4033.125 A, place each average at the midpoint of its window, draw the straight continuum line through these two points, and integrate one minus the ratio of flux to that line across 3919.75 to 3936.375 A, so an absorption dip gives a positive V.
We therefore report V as 1.22 A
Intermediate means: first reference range 5.85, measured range 6.15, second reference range 7.26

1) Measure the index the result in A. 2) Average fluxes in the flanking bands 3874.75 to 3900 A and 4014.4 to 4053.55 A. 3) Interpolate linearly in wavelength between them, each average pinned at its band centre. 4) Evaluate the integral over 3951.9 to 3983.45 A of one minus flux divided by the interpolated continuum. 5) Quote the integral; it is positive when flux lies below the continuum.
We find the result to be 6.2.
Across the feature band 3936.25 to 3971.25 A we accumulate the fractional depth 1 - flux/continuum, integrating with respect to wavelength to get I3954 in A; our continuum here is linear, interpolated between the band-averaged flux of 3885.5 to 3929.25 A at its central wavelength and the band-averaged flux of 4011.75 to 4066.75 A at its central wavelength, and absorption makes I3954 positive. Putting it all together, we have 3.6 A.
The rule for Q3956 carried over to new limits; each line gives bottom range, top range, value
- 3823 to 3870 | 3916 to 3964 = 1.15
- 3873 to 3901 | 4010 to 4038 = 1.65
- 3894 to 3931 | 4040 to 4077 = 1.36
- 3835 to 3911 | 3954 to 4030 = 1.24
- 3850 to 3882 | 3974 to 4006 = 1.15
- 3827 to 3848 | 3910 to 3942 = 1.33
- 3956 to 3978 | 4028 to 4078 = 1.71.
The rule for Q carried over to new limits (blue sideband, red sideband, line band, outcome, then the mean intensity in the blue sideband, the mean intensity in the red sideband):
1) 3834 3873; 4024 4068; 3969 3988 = 4.6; 6.56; 8.51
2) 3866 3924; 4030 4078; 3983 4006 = -1.2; 6.37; 8.42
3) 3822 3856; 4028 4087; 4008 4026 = -1.5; 5.74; 8.31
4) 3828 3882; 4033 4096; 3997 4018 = -1.8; 6.32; 8.18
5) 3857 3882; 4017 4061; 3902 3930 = 1.5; 7.12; 8.53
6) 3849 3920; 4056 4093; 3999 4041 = -4.3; 6.51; 8.03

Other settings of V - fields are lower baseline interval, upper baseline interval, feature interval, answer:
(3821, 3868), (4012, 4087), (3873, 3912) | 5.26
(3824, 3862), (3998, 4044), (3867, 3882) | -0.64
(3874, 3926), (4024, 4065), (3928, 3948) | 1.59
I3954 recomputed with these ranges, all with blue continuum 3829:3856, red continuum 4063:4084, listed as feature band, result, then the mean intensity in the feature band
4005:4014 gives -1.2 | 8.34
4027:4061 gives -3.4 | 8.49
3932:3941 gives 1.1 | 5.76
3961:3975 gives 5.5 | 4.19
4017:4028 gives -1.7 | 8.62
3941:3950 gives -1.6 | 7.86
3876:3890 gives 1.6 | 5.32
